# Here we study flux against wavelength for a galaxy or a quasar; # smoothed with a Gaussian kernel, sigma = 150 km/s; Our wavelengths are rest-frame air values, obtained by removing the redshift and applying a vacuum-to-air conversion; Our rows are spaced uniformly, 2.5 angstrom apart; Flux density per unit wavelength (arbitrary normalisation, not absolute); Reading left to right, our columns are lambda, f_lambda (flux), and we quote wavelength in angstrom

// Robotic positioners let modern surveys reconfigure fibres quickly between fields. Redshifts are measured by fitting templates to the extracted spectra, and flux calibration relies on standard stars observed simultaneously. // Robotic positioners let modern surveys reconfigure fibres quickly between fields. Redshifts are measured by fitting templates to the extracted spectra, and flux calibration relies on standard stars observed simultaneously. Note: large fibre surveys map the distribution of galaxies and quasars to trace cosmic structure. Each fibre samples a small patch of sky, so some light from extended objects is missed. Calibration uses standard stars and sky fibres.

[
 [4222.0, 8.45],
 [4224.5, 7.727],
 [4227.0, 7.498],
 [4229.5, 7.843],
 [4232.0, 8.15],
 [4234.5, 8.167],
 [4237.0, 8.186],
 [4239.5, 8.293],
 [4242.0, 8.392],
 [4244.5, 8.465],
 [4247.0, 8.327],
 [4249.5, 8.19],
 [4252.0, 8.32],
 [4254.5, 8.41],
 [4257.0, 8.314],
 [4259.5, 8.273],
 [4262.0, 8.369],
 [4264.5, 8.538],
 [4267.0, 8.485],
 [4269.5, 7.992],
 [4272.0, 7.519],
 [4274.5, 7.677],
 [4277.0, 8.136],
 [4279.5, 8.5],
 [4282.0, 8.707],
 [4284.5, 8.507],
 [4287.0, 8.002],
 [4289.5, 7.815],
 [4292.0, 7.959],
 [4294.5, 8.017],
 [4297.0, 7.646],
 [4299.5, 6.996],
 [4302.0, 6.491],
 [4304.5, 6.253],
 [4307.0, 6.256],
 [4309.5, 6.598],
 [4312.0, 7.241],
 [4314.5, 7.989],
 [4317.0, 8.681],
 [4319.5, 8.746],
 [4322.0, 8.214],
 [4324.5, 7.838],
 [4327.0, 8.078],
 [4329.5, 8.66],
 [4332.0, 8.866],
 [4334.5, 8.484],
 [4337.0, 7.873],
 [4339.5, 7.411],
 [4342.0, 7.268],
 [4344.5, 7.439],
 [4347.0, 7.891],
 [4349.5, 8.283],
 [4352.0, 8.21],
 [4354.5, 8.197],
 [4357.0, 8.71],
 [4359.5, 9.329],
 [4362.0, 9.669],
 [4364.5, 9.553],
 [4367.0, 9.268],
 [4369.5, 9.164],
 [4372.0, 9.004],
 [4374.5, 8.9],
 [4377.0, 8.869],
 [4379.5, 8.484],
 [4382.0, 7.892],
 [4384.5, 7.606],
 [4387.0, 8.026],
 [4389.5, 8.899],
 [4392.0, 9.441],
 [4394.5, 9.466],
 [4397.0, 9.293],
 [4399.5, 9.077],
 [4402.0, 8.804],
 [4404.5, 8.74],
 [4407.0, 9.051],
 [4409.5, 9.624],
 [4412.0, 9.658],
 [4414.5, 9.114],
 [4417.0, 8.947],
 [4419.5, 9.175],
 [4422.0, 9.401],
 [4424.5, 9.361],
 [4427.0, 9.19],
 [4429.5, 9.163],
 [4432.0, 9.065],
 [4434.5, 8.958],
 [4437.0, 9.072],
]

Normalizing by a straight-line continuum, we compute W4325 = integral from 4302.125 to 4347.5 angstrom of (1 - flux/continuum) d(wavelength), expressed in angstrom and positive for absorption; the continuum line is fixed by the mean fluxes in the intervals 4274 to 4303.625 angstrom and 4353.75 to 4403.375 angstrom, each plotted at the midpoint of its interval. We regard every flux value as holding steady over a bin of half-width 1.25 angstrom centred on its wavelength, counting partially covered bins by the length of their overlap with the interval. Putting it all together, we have 2.97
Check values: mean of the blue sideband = 7.86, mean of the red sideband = 8.89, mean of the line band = 7.73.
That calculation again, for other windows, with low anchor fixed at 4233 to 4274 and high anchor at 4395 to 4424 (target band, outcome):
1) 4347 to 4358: 0.7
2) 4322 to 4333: 0.5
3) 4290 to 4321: 4.1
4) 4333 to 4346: 1.5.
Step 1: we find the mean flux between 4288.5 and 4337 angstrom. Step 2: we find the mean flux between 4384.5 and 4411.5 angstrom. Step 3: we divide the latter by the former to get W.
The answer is 1.16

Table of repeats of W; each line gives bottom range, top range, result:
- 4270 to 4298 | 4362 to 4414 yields 1.11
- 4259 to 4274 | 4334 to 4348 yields 0.94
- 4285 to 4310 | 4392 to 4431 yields 1.27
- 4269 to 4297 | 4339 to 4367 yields 1.05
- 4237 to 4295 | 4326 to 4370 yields 1.03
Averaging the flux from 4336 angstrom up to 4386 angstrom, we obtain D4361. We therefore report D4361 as 8.45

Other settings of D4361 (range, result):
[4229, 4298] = 8.19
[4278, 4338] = 7.85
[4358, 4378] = 9.22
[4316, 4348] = 8.11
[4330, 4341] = 8.17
